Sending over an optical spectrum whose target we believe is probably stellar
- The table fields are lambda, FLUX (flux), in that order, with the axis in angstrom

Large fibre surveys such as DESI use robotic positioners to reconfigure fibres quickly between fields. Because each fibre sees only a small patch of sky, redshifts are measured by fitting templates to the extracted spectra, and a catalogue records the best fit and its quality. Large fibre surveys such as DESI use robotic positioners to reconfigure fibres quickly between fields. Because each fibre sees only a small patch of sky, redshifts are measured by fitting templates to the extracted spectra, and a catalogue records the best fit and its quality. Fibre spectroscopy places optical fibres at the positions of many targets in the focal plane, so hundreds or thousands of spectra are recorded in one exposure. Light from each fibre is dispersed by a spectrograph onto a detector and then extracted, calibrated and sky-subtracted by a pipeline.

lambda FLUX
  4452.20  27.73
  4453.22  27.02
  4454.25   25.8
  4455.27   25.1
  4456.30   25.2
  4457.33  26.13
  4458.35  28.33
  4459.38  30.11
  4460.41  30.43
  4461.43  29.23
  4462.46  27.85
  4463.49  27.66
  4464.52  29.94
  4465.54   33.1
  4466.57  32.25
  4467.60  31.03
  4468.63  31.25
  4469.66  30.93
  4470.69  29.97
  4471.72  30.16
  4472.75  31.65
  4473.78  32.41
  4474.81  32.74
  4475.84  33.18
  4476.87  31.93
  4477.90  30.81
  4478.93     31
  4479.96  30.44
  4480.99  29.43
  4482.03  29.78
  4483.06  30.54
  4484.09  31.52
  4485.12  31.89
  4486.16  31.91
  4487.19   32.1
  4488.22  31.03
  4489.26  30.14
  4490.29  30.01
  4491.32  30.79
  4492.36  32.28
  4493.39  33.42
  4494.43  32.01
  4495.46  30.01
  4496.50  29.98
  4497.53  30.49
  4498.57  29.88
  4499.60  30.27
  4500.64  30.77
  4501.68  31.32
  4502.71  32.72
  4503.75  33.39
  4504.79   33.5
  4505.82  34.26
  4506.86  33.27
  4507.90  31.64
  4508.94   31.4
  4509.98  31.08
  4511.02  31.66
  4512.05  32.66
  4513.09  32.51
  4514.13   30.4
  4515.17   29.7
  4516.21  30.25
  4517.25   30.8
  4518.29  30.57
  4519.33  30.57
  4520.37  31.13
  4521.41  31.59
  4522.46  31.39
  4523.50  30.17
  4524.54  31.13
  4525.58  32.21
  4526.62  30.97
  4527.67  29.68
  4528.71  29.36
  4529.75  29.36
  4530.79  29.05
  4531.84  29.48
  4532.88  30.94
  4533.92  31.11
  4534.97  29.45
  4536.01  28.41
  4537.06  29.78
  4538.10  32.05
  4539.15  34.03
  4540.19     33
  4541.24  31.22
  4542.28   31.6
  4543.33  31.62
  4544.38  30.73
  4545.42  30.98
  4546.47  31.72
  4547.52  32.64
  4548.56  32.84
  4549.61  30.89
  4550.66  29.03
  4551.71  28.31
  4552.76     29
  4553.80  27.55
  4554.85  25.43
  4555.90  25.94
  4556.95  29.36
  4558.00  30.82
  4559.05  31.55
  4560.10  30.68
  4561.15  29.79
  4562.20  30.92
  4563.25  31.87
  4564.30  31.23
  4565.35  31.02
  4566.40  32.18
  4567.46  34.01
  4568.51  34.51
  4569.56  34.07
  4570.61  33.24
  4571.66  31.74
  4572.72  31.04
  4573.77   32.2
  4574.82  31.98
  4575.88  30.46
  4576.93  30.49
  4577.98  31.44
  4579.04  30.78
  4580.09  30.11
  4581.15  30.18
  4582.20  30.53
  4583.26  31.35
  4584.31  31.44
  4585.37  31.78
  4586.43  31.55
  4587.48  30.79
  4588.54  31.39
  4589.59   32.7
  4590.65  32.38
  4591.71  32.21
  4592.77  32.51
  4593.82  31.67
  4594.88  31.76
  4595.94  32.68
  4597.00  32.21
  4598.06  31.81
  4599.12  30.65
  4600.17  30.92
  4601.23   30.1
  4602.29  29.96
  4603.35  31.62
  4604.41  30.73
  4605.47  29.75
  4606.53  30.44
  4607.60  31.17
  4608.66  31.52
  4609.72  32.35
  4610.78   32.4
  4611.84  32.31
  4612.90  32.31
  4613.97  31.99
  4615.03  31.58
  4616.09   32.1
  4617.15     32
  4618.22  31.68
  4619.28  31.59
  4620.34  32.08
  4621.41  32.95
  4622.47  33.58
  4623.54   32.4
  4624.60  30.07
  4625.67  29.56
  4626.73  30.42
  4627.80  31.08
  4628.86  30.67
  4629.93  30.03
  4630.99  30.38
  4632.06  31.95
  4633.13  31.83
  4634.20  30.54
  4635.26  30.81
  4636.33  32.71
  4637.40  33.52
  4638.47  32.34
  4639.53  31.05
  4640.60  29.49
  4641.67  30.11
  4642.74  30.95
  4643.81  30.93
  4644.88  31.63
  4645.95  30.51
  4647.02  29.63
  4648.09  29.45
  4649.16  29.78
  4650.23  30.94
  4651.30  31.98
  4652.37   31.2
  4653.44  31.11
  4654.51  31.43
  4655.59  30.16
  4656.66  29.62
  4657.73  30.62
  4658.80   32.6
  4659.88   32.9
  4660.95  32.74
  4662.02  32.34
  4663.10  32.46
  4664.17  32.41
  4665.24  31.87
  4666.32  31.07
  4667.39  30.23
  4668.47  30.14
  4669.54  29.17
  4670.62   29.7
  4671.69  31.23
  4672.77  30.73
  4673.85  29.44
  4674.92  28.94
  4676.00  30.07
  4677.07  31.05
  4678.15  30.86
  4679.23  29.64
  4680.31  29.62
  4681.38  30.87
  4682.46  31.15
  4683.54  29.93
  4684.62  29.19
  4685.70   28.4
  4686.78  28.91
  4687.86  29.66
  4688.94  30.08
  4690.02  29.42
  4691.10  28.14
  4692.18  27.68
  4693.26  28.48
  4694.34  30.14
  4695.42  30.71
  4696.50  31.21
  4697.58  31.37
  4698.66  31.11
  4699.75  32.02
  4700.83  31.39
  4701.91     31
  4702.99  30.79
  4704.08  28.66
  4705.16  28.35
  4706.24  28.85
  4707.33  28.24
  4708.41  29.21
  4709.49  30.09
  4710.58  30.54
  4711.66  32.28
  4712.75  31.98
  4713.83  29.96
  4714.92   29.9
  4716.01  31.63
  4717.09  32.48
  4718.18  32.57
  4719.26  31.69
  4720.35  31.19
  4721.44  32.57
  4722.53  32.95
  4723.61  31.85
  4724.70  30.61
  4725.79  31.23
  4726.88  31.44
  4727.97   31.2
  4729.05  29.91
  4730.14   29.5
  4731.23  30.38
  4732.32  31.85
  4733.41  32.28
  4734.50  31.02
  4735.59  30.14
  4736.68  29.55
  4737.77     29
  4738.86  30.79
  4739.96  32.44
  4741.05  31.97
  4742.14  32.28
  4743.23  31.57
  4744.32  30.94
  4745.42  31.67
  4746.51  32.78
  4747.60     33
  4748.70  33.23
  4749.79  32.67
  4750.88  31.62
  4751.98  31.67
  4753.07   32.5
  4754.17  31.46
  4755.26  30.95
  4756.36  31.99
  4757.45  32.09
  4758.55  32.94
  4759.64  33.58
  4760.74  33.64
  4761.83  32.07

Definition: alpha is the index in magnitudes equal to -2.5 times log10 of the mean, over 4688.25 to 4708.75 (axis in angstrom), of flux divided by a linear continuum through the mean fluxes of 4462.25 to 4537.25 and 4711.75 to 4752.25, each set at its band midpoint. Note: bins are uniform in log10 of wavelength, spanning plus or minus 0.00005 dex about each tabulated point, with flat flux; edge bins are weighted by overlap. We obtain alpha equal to 0.05 mag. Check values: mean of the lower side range 31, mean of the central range 29.8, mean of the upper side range 31.4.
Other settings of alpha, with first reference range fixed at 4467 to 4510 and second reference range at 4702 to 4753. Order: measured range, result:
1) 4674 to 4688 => 0.05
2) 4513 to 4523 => 0.02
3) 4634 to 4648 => 0.01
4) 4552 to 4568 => 0.04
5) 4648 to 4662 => 0.00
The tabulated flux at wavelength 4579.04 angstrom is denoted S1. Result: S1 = 30.78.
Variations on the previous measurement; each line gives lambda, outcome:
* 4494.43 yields 32.01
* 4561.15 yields 29.79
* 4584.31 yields 31.44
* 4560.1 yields 30.68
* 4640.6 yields 29.49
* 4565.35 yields 31.02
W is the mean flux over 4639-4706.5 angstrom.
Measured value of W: 30.4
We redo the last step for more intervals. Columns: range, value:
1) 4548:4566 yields 29.8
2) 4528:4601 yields 31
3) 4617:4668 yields 31.3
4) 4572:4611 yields 31.3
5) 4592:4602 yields 31.6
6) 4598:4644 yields 31.3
